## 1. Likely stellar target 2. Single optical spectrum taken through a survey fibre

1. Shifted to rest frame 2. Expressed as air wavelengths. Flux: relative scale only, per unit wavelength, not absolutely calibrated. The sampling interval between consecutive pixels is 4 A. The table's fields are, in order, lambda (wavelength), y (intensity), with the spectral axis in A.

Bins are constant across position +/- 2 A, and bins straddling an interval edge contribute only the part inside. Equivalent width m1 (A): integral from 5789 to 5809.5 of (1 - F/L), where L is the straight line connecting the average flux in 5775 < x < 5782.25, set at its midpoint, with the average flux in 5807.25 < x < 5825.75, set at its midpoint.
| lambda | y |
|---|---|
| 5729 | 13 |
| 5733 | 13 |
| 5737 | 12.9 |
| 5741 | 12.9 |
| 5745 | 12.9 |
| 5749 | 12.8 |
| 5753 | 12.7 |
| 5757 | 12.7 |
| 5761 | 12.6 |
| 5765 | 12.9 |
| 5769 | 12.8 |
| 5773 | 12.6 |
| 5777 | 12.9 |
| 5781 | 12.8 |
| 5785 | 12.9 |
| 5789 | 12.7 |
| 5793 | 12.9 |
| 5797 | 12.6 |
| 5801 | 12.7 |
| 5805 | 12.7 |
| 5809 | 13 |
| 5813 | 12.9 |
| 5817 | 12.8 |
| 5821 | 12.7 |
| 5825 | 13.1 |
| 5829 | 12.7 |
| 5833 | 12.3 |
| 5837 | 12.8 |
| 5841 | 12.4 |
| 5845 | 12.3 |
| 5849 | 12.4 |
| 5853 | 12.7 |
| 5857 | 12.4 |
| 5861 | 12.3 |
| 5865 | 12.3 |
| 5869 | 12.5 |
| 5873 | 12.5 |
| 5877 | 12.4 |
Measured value 0.2 A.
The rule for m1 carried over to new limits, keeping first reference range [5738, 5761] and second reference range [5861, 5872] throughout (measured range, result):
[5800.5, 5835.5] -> -0.60 A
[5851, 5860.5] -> -0.06 A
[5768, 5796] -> -0.26 A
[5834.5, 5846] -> -0.03 A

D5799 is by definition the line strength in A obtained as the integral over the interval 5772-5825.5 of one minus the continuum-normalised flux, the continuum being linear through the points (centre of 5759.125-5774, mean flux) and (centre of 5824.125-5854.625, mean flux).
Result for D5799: -0.6 A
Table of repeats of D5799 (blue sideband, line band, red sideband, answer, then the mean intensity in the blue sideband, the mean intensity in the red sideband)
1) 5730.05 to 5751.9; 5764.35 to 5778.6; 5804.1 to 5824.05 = 0.09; 12.9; 12.8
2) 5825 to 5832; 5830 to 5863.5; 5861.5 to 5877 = 0.40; 12.8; 12.4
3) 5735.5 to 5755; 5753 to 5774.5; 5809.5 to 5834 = 0.17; 12.8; 12.8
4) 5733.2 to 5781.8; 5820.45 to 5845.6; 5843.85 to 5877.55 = -0.20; 12.8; 12.4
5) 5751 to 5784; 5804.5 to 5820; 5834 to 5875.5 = -0.31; 12.8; 12.5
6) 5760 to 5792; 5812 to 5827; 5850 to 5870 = -0.32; 12.8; 12.4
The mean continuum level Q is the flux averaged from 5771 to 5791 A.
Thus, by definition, 12.8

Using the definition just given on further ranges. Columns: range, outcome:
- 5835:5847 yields 12.5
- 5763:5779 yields 12.8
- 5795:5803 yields 12.6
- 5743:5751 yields 12.9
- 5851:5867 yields 12.4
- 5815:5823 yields 12.8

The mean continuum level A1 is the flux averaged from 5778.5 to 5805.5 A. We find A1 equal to 12.8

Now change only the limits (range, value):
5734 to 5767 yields 12.8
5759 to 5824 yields 12.8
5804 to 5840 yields 12.8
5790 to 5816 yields 12.8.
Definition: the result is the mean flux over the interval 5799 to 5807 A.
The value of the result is 12.7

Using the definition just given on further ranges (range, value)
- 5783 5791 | 12.8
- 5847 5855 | 12.6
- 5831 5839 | 12.6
